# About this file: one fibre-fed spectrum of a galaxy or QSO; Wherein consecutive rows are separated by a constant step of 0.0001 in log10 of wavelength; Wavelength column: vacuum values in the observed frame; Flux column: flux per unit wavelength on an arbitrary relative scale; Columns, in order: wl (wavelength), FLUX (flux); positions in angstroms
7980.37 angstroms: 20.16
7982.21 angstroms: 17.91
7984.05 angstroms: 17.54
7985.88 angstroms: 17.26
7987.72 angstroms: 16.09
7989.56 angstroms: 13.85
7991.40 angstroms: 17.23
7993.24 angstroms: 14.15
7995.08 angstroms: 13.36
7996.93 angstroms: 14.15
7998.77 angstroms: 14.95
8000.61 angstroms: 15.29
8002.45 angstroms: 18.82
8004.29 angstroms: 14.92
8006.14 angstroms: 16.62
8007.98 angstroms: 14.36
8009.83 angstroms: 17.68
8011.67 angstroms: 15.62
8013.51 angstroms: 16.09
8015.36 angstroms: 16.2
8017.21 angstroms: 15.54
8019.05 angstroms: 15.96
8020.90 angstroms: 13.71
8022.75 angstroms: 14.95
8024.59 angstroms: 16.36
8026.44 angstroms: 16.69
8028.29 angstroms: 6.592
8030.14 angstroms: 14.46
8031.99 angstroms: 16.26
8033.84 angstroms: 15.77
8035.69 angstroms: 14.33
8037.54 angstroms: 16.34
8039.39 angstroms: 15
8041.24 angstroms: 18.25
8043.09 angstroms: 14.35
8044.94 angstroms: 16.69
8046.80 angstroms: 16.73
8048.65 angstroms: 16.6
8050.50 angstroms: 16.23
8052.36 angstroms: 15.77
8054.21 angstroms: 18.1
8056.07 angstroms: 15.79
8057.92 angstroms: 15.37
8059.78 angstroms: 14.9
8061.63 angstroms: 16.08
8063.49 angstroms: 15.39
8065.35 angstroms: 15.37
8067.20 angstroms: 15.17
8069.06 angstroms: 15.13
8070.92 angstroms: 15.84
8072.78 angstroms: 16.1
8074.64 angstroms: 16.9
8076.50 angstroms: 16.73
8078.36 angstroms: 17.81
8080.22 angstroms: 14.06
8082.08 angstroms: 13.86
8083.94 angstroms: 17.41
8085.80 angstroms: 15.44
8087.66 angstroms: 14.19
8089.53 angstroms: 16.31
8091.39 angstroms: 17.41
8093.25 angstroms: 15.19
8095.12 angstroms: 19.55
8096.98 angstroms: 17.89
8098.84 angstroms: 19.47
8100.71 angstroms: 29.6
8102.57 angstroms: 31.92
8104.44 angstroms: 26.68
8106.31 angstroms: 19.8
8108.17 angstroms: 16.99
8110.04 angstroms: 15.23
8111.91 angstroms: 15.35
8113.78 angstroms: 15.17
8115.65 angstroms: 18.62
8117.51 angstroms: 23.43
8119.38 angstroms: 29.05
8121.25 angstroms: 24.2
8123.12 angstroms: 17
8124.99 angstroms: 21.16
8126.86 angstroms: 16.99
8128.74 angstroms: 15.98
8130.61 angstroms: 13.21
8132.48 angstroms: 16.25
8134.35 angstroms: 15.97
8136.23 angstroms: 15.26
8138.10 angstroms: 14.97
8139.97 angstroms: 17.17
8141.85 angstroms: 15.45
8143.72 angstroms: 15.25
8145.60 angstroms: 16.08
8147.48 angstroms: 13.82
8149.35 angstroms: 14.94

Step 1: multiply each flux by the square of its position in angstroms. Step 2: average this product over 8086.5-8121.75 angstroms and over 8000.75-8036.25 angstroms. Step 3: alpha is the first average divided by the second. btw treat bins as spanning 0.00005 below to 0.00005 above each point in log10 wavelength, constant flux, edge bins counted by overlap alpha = 1.4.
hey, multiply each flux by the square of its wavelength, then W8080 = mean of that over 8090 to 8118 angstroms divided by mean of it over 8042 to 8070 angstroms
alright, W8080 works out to 1.28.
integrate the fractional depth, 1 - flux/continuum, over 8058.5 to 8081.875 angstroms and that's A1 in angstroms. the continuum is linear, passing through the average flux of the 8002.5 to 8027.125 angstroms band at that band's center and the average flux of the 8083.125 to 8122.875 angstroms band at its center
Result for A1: 3.4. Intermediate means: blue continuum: 15.8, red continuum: 19.9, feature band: 15.7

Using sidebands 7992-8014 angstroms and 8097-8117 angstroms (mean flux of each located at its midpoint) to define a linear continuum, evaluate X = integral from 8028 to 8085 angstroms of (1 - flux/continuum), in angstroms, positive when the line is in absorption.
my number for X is 7.9 angstroms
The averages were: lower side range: 15.5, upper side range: 20.8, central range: 15.7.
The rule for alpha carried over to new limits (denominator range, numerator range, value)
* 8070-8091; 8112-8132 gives 1.22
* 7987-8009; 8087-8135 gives 1.30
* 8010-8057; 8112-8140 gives 1.20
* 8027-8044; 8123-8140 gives 1.14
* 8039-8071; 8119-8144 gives 1.12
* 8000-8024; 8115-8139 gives 1.21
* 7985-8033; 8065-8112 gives 1.20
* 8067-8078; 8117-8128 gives 1.37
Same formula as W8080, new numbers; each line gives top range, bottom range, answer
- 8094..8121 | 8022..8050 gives 1.42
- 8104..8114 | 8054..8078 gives 1.14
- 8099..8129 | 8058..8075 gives 1.37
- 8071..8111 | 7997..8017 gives 1.18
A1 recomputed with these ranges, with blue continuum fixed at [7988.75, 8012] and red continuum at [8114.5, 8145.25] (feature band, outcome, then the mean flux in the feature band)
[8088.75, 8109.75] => -4.1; 20.8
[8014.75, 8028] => 0.6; 15.2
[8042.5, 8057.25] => 0.1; 16.3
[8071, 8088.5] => 1.2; 15.8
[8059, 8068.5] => 0.8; 15.4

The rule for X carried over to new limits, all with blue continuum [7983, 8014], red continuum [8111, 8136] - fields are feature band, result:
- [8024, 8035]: 1.4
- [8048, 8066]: 1.2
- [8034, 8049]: 0.7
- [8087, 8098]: 0.6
